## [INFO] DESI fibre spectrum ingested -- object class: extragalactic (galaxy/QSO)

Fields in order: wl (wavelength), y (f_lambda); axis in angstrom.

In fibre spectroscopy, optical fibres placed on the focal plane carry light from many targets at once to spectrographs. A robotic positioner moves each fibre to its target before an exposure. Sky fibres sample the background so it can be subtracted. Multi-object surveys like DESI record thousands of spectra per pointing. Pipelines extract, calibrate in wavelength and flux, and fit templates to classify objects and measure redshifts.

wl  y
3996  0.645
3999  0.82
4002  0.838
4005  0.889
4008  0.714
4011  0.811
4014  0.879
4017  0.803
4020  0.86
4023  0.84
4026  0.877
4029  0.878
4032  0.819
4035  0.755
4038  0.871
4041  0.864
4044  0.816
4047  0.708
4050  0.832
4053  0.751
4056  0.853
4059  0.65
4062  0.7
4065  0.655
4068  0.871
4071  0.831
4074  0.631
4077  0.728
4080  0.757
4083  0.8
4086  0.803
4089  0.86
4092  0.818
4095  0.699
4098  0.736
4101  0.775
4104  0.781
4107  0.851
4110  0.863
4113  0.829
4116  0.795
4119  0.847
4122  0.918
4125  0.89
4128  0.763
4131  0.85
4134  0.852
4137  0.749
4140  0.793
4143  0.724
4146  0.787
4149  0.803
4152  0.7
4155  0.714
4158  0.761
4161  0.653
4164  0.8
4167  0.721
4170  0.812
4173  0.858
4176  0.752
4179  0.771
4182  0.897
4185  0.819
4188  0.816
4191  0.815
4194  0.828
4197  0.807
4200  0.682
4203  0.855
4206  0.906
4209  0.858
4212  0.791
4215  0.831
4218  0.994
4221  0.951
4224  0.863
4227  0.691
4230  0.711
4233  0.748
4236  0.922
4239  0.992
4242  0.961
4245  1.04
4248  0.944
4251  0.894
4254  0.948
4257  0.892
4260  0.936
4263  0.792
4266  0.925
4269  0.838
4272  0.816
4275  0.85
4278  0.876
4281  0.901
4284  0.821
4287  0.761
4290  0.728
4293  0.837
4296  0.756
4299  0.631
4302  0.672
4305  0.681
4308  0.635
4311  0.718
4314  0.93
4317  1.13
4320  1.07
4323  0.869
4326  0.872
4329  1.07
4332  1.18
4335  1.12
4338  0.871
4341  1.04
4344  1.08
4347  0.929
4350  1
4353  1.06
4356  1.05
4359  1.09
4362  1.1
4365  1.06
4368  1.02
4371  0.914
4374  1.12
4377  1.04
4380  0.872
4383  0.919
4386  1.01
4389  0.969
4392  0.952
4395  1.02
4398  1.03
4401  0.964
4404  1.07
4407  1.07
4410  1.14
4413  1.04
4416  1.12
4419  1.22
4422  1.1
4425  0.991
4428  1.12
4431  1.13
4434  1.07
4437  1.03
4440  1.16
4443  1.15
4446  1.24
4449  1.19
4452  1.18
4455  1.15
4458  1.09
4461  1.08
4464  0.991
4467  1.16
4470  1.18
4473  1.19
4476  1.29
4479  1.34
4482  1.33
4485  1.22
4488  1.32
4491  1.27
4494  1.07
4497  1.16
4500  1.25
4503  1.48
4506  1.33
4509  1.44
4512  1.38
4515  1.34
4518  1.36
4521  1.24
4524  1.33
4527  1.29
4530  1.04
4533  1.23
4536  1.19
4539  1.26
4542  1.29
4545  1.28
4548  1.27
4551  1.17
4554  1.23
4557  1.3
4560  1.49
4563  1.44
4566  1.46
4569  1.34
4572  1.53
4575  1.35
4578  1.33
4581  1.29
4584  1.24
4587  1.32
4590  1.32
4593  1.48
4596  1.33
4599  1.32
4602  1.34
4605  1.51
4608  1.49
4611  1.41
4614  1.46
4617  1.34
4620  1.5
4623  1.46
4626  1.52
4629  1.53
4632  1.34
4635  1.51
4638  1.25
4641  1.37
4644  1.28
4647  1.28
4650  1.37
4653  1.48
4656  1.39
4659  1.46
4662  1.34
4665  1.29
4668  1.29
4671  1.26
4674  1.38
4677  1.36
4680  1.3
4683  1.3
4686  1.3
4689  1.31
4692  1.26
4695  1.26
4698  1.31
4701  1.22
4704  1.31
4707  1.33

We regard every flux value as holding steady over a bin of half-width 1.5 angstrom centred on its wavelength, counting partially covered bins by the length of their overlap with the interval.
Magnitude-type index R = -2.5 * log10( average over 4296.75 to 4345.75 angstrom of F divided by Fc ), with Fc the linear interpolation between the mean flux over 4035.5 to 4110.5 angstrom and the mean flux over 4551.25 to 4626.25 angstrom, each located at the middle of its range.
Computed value 0.18 mag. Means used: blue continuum 0.779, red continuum 1.39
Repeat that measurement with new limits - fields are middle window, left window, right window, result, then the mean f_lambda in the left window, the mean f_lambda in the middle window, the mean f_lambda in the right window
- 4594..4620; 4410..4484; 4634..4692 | -0.09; 1.15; 1.41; 1.34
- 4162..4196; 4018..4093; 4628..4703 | 0.12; 0.793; 0.806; 1.34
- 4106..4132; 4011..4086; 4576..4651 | 0.03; 0.793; 0.845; 1.38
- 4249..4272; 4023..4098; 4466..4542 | 0.13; 0.785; 0.886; 1.27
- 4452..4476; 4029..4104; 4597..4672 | 0.07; 0.777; 1.13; 1.39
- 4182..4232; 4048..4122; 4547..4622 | 0.12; 0.782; 0.827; 1.37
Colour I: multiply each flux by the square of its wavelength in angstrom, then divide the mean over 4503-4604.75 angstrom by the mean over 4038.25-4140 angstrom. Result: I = 2.07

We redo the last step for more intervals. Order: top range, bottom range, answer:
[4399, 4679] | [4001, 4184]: 1.99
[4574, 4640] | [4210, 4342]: 1.85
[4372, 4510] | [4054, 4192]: 1.68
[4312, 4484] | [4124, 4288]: 1.41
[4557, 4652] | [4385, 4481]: 1.35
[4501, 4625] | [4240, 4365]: 1.66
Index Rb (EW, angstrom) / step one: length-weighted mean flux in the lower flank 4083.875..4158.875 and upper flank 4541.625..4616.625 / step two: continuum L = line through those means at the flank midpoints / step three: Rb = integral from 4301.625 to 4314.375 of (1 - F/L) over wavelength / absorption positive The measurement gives 3.9 angstrom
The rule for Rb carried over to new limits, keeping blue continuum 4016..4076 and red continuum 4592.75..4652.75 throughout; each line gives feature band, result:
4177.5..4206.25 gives 4.0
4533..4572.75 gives 0.3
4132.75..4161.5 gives 4.6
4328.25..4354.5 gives 1.6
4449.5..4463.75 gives 1.3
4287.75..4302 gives 4.4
